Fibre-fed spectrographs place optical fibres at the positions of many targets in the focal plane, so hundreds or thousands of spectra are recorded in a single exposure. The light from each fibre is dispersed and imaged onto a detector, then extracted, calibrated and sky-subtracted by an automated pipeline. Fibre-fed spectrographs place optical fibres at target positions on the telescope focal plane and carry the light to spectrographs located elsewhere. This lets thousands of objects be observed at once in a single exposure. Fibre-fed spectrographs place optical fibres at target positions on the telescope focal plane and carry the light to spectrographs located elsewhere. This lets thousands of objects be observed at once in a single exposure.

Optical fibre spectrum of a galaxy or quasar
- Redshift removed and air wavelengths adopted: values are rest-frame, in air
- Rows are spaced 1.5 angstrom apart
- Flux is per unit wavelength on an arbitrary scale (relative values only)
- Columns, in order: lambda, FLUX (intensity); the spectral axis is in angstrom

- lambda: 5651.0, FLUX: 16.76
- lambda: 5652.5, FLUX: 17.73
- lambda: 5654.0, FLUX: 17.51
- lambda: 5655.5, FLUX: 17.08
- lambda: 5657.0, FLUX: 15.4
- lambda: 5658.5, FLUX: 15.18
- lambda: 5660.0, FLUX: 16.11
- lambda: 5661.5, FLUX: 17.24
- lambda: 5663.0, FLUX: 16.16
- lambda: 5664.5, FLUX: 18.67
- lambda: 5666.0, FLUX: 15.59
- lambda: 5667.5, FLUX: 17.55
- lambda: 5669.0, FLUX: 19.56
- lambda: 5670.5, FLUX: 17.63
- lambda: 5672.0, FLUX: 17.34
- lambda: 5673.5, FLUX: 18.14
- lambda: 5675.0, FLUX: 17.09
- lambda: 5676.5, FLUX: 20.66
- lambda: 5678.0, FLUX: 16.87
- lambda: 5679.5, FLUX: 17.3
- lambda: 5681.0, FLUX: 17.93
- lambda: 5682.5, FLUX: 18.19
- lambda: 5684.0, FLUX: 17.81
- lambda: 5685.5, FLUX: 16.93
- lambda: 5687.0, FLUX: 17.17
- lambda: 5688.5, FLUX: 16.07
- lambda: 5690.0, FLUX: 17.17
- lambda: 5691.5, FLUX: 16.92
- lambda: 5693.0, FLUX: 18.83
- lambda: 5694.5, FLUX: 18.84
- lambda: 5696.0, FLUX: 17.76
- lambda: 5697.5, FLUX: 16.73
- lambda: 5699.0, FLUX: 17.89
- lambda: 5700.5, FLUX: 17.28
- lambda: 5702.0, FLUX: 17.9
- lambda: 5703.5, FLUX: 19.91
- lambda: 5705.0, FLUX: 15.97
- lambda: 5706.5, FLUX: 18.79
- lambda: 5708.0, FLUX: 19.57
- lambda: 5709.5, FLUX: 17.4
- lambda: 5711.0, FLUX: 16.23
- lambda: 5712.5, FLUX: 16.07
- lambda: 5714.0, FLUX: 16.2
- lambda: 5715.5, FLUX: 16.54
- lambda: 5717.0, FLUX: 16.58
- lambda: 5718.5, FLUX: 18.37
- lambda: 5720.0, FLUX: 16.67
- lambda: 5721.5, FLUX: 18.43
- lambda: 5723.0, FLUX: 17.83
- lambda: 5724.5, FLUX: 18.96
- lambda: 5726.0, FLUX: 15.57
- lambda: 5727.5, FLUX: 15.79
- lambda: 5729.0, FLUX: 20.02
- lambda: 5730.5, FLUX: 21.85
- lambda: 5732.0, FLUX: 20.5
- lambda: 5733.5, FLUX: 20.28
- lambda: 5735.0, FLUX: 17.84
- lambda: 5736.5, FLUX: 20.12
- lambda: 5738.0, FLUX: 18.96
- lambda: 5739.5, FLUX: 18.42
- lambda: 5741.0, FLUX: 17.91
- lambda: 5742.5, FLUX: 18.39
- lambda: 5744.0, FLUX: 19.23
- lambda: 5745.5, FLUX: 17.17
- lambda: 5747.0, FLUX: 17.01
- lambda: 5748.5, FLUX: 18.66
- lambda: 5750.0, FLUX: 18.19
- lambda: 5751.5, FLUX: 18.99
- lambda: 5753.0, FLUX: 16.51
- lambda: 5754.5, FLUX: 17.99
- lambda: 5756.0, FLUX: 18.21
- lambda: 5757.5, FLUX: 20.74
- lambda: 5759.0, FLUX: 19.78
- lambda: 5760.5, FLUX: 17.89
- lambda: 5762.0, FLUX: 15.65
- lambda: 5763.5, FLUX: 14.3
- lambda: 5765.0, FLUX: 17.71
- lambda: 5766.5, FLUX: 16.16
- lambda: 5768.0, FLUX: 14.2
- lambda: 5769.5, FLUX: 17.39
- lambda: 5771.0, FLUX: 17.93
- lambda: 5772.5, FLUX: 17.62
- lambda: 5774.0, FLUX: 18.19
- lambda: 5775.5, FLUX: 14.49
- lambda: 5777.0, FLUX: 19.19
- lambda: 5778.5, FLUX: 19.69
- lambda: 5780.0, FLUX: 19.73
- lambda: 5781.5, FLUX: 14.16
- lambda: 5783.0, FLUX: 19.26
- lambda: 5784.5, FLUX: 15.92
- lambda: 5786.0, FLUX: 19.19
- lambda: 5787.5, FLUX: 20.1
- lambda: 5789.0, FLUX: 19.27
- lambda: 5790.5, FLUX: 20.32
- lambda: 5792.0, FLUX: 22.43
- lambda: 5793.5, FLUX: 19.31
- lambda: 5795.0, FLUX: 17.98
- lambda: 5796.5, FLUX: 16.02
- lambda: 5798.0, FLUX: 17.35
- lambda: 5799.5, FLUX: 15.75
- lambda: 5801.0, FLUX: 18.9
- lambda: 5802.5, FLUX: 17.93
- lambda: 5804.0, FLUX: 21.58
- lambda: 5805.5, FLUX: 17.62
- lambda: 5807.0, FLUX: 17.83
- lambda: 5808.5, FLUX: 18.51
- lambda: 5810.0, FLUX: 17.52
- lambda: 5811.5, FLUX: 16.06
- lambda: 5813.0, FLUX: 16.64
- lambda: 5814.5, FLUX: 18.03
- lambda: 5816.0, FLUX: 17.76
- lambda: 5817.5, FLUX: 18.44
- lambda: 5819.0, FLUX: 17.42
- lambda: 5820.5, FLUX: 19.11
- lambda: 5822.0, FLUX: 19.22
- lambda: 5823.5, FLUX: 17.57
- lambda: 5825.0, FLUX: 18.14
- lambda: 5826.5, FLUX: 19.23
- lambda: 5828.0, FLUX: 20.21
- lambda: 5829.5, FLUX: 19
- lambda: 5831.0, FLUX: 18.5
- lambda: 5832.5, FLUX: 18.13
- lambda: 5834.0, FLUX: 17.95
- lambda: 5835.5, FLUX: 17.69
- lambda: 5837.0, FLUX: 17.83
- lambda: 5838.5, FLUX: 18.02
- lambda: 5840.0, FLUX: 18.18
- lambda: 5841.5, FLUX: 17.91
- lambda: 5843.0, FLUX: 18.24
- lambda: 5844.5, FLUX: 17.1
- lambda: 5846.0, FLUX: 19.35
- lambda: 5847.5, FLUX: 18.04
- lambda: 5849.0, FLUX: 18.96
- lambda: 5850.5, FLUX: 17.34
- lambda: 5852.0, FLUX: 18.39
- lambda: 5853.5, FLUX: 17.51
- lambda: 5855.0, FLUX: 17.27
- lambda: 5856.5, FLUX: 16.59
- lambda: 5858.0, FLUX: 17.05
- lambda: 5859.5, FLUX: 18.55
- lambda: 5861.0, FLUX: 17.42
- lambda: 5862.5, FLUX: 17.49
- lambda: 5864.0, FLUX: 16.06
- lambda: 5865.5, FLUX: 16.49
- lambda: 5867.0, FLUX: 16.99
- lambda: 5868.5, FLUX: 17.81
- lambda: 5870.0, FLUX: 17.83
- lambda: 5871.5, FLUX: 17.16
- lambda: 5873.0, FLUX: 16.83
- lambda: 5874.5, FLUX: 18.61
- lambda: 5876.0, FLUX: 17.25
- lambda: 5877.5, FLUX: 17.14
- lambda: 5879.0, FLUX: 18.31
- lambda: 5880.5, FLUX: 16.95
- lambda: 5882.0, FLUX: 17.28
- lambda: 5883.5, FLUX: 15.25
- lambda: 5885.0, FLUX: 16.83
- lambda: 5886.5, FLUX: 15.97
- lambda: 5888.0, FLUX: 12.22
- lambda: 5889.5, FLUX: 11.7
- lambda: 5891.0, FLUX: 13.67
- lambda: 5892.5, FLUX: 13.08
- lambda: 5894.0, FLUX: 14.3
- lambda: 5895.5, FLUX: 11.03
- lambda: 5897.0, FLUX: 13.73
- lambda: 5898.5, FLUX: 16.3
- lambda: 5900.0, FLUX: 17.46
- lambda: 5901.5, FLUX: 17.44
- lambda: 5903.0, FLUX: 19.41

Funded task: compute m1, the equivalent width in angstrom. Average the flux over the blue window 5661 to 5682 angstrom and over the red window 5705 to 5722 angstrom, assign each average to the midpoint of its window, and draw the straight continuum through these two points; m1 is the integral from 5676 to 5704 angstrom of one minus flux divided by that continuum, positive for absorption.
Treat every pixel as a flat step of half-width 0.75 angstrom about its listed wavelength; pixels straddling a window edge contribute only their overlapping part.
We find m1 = -0.4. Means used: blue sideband 17.7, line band 17.8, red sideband 17.3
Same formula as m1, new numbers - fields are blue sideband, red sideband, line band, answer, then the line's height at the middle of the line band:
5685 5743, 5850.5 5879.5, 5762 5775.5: 0.9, 17.7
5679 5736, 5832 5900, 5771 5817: -2.4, 17.2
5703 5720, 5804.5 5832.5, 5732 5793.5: -1.5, 17.8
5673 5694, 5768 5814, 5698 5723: 0.4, 17.8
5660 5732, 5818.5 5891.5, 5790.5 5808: -1.0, 17.5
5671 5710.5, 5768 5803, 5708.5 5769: 0.3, 17.9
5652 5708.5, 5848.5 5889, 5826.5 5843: -1.2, 17.1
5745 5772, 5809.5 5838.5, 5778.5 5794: -1.1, 17.8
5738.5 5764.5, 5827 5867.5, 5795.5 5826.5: 0.0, 17.9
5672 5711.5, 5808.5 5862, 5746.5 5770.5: 0.5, 17.9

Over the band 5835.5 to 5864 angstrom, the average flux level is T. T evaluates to 17.8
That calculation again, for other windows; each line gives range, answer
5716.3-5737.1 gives 18.5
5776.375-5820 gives 18.3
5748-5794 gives 18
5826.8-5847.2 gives 18.3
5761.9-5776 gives 16.4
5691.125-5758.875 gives 18.1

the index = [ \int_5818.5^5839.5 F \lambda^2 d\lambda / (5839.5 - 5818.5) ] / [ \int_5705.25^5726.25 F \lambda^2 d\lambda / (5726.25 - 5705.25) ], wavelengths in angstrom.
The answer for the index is 1.10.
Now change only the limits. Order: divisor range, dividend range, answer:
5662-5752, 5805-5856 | 1.05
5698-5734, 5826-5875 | 1.04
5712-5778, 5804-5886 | 1.03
